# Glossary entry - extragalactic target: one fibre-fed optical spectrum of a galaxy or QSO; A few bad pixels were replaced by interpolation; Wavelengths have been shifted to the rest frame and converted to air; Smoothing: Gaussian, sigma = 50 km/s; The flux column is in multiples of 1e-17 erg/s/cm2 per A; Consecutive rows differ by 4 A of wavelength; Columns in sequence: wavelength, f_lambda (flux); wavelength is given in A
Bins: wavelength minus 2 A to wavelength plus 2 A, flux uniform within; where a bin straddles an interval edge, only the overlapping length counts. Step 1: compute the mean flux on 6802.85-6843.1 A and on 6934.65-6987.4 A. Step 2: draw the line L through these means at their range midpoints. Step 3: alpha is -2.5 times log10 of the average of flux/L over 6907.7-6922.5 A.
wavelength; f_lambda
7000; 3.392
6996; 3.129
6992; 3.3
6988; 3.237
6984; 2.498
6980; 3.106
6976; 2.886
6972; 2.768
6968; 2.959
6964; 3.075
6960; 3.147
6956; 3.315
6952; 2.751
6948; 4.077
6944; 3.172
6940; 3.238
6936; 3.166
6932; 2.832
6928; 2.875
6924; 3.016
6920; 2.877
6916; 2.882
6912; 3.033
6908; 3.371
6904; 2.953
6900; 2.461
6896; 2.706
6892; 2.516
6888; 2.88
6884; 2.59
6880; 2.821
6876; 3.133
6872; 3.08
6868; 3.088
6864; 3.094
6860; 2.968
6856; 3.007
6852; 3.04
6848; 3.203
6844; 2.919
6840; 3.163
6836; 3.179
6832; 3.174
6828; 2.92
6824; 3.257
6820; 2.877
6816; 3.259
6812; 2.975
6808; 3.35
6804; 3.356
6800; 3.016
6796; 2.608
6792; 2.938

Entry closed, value 0.04 mag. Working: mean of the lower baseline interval 3.14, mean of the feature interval 3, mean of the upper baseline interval 3.09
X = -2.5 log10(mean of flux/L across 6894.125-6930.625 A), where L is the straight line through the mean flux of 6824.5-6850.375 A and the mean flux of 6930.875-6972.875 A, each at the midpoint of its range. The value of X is 0.08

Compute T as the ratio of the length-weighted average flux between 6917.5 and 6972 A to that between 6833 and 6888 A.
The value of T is 1.03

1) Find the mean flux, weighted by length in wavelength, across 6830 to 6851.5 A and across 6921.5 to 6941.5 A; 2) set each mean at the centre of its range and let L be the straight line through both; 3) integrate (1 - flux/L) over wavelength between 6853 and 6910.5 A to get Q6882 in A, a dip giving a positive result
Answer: 3.1 A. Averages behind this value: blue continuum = 3.12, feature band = 2.91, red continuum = 3.02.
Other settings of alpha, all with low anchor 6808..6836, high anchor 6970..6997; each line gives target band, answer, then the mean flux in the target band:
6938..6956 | -0.10 mag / 3.31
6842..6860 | 0.02 mag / 3.03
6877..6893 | 0.12 mag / 2.74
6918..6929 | 0.04 mag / 2.93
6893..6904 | 0.15 mag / 2.64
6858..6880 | 0.01 mag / 3.05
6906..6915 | -0.04 mag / 3.17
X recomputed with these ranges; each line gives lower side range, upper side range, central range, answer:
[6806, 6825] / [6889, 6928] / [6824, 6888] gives 0.00 mag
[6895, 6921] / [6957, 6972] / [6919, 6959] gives -0.06 mag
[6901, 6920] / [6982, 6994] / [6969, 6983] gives 0.04 mag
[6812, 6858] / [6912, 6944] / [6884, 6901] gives 0.15 mag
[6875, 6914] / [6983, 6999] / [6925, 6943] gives -0.03 mag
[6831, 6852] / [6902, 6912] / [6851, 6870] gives 0.03 mag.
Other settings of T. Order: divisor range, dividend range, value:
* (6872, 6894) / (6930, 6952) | 1.15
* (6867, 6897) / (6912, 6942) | 1.05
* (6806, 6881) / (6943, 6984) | 1.00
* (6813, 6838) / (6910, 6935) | 0.94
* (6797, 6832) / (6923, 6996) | 0.99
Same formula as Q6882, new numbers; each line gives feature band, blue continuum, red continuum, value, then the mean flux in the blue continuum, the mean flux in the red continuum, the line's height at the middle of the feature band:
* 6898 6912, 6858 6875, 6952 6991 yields 0.43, 3.06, 2.99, 3.04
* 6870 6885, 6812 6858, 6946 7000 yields 0.80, 3.09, 3.11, 3.09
